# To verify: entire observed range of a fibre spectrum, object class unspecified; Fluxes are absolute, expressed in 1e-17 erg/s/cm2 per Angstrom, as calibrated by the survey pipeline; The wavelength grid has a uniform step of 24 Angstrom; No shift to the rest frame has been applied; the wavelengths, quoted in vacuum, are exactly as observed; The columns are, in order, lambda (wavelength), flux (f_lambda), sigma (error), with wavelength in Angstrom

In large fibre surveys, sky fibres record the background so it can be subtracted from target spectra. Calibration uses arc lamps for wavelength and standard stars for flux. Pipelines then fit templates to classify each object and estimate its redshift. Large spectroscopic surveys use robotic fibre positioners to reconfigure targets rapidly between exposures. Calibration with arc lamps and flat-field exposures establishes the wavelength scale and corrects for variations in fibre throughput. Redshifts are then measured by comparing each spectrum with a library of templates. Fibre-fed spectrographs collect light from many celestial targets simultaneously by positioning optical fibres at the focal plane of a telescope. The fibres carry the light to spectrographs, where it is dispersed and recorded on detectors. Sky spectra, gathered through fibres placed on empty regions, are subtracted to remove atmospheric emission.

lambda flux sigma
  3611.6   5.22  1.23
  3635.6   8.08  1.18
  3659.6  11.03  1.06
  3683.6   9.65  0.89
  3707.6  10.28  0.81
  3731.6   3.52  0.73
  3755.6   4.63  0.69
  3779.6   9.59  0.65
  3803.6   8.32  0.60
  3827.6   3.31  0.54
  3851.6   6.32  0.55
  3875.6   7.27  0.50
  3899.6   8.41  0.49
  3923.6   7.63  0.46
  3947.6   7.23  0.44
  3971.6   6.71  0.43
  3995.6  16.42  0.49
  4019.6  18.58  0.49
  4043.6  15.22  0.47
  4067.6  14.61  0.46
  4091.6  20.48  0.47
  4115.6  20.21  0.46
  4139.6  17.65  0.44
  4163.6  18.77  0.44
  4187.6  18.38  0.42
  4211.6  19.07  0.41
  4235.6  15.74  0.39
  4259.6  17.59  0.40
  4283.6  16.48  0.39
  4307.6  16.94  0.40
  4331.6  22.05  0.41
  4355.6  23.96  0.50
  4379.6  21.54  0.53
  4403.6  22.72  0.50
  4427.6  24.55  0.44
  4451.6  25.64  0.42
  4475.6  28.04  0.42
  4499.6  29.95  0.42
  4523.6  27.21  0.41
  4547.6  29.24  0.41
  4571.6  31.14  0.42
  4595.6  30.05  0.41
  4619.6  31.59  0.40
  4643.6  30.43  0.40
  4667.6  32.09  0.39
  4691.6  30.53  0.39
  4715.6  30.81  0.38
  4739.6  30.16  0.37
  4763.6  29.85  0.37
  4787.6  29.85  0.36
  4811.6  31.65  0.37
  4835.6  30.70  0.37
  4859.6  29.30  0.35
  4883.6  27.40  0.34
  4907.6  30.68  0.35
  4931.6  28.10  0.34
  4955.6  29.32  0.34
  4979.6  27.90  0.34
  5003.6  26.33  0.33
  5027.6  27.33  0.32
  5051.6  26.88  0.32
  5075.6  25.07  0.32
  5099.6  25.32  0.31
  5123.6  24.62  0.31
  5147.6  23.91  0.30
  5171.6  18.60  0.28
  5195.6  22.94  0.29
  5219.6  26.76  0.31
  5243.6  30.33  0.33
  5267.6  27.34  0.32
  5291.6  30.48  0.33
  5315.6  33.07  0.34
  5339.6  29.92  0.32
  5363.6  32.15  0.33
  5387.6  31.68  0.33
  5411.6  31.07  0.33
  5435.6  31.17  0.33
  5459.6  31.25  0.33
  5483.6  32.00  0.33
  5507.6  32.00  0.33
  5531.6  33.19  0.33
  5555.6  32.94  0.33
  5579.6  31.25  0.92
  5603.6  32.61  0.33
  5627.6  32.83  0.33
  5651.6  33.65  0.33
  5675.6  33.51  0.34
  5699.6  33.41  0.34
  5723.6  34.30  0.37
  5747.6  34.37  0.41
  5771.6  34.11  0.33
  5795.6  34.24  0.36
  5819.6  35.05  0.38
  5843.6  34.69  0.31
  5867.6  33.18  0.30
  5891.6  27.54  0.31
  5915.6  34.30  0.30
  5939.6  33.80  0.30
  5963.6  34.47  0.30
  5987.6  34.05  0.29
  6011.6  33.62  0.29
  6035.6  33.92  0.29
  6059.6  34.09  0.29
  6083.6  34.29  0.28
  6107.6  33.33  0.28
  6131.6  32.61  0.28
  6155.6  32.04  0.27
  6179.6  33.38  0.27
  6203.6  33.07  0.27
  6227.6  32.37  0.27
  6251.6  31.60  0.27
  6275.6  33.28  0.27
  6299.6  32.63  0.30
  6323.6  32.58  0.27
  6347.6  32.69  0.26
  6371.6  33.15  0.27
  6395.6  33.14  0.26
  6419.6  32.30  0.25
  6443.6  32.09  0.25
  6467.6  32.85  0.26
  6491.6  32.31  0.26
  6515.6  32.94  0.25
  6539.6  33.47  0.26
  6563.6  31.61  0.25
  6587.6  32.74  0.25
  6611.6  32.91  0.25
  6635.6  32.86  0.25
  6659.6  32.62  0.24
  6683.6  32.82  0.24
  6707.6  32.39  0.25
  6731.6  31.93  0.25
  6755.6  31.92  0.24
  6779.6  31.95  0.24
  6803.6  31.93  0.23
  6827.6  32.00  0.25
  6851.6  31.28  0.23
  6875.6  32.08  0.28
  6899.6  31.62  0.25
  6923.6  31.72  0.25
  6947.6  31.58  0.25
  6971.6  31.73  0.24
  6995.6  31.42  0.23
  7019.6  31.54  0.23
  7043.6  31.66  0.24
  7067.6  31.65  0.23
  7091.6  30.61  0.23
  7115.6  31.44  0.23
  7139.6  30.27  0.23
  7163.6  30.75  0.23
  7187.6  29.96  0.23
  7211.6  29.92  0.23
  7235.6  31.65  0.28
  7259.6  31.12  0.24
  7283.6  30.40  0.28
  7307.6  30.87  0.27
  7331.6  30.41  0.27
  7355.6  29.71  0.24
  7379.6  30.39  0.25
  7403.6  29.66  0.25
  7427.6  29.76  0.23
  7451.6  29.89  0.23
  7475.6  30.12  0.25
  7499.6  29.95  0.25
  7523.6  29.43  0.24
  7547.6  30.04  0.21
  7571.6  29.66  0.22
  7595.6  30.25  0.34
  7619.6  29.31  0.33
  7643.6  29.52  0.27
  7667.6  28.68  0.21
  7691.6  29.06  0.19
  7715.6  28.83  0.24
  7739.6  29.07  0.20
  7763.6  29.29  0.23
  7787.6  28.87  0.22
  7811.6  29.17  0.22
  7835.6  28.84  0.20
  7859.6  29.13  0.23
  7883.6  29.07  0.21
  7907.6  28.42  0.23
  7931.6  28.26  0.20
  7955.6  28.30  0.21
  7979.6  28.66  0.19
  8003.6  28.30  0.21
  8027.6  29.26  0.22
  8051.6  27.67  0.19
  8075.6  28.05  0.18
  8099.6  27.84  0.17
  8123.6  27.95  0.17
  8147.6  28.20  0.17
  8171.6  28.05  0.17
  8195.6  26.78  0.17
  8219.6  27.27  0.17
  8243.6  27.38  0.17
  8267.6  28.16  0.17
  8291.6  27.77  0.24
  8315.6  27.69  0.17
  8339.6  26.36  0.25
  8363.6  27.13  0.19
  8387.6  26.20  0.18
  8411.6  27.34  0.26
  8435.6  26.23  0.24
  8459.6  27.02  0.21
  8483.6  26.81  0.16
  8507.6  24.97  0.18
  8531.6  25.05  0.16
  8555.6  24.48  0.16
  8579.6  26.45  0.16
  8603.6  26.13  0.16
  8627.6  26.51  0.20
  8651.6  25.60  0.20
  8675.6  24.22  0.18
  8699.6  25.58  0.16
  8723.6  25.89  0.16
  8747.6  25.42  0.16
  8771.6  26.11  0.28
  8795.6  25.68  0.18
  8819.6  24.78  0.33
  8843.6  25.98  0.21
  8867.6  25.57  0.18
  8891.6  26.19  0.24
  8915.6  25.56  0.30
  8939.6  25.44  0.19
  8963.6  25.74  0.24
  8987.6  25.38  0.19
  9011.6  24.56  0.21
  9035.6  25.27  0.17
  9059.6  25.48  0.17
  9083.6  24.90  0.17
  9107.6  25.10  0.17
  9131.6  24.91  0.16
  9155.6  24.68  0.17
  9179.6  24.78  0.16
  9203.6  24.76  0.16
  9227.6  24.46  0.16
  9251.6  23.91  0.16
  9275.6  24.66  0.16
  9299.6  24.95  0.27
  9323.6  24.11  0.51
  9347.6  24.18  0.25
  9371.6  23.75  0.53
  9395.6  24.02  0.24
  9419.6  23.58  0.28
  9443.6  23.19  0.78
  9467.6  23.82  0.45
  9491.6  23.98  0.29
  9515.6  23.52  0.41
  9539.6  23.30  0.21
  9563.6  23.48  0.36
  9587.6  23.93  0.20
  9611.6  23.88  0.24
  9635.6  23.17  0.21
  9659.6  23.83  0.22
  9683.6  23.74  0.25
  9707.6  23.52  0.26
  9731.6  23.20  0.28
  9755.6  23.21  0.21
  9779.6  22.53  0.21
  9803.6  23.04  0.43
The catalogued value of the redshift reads 0.000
